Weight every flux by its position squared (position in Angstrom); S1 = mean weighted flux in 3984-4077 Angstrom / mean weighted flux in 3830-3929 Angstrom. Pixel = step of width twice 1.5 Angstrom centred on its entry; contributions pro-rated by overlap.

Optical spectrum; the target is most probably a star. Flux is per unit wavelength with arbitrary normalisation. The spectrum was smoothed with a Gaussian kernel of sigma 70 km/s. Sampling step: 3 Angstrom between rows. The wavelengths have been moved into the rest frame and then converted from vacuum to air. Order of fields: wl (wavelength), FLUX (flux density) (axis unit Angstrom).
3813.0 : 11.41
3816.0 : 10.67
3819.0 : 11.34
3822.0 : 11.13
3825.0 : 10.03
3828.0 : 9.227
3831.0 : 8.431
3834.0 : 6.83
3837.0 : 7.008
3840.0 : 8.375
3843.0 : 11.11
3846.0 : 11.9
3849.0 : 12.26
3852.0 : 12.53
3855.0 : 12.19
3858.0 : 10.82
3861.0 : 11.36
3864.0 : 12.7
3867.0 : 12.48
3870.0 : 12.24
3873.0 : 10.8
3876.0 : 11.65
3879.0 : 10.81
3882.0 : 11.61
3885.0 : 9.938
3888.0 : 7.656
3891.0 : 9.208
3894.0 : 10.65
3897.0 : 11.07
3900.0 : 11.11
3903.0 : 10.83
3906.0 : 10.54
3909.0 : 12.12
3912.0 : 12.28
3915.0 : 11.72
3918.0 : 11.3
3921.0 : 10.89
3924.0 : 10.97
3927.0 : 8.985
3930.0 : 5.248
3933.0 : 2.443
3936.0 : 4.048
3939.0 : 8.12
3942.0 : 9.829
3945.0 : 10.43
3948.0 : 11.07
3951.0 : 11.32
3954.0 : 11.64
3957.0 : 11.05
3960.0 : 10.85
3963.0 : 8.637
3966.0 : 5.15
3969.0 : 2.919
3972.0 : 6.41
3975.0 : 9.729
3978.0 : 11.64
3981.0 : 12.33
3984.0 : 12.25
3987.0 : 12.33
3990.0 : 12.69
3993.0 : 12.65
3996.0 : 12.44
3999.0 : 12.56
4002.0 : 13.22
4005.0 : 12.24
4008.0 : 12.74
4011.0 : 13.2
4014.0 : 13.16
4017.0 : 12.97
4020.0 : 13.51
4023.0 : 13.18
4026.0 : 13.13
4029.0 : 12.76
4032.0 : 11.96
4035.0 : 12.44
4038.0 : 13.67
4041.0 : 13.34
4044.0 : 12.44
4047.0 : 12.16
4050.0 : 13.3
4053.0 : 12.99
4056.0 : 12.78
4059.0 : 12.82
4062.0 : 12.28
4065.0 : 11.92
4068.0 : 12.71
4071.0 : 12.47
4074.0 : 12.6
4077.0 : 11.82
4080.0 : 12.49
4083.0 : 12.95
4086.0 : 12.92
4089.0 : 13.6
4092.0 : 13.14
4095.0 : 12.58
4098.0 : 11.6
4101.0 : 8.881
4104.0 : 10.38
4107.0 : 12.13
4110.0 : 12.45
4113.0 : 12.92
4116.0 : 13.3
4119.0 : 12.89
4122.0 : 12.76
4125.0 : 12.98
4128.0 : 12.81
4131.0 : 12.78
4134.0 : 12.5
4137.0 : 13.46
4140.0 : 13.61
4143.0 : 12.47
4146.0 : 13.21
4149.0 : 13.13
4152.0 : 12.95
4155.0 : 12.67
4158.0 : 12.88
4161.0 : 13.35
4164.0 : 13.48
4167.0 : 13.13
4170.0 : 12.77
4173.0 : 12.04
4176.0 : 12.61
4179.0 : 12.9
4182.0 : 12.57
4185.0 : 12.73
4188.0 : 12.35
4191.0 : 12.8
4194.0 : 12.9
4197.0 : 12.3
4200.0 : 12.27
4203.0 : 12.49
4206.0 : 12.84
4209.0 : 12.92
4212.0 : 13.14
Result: 1.28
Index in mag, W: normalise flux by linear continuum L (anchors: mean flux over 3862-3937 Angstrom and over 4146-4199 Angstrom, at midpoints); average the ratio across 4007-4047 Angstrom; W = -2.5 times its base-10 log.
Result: -0.14 mag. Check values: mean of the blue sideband 10.2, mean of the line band 12.9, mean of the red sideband 12.8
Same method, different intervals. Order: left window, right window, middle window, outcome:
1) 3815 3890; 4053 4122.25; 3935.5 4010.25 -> 0.11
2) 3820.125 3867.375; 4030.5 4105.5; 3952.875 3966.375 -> 0.18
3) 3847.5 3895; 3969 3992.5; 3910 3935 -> 0.19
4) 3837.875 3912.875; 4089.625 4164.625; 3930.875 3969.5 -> 0.35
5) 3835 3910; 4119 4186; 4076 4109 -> 0.04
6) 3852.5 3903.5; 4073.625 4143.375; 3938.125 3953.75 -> 0.11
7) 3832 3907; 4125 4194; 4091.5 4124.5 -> 0.04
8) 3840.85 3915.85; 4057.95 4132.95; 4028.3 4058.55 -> -0.06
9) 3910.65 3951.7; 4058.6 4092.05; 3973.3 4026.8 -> -0.16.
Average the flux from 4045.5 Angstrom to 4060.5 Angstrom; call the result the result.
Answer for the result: 12.8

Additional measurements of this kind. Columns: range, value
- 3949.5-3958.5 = 11.3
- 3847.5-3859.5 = 12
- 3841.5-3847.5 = 11.5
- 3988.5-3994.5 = 12.7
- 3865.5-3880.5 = 11.6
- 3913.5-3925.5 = 11.2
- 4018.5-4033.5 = 12.9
